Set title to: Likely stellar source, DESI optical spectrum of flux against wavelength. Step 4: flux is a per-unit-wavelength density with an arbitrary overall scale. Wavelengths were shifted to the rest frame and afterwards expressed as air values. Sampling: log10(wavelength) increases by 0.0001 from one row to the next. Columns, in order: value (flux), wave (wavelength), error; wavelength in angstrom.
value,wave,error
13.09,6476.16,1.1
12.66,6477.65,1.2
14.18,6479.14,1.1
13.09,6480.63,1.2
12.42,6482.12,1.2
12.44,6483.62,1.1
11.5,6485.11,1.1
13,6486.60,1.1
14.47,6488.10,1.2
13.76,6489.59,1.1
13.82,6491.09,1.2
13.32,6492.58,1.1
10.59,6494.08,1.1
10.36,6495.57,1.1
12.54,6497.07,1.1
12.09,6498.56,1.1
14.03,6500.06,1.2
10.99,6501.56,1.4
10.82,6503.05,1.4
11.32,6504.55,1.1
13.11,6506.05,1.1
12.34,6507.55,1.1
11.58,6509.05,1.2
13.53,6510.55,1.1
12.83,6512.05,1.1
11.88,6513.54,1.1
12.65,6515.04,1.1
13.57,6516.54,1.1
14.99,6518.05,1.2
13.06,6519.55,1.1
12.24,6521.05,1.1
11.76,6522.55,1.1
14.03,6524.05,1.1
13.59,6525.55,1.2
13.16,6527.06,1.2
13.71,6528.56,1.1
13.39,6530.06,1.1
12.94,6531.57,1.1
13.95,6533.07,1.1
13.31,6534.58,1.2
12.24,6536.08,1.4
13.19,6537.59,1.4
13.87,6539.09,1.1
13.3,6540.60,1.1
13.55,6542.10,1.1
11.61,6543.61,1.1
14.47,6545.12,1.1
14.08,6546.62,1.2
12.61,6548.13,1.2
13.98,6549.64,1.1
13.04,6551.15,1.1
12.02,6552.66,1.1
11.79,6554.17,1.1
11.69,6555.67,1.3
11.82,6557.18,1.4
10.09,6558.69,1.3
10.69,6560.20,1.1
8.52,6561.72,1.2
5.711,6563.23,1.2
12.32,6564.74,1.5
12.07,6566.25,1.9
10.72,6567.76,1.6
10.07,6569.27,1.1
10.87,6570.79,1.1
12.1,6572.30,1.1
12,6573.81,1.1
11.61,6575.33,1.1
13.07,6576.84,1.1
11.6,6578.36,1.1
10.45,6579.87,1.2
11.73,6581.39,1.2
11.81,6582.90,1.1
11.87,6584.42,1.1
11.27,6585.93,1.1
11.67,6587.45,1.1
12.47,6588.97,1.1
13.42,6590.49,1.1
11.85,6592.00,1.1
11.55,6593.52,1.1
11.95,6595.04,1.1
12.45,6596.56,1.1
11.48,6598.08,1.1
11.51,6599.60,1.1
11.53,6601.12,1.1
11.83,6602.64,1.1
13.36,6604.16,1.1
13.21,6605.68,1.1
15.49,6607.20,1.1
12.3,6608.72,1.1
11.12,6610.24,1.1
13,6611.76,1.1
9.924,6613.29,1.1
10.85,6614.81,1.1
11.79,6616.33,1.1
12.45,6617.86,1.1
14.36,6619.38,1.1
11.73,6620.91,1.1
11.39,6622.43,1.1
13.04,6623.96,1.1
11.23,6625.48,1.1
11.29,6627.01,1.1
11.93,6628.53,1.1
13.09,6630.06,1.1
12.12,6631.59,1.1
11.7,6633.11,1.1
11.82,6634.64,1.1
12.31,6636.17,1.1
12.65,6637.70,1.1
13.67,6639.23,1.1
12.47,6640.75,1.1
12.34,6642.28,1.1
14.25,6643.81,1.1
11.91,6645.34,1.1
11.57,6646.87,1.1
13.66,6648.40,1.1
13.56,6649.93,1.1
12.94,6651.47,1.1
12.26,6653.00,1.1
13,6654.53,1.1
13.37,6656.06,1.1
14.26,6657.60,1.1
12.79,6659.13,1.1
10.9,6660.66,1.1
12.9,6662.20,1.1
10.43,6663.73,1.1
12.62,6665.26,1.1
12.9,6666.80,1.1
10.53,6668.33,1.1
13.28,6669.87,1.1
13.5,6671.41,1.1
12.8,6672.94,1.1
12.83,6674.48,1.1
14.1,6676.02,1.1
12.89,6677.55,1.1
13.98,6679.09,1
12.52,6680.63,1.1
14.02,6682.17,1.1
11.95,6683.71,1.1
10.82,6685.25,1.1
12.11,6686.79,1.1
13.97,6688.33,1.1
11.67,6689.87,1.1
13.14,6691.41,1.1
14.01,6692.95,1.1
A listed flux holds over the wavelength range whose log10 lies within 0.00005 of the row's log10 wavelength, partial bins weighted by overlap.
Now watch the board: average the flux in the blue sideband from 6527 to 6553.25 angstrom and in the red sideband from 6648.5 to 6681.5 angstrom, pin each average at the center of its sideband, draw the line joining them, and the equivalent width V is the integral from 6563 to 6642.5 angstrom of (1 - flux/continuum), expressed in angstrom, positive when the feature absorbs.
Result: 6.5 angstrom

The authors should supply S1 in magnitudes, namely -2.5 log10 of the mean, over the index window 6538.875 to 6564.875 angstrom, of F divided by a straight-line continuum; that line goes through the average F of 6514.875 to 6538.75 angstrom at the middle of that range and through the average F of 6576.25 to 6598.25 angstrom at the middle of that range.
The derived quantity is 0.072 mag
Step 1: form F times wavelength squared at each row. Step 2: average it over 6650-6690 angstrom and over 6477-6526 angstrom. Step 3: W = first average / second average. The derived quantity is 1.05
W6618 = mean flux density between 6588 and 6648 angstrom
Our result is 12.3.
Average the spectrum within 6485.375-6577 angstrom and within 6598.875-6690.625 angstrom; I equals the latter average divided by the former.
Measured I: 1.01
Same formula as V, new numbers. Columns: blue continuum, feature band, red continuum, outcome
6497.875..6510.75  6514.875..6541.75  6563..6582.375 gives -3.3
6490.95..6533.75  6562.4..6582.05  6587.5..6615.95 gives 2.0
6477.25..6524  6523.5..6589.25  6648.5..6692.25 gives 2.8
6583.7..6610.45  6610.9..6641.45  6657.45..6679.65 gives 0.7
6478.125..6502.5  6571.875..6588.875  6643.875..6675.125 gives 1.2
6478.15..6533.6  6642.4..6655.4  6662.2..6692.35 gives -0.2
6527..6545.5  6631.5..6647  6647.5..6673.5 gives 0.4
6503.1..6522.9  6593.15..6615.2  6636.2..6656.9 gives 1.1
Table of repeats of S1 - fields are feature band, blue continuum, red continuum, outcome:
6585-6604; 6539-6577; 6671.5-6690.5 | 0.012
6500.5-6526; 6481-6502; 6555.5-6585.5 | -0.043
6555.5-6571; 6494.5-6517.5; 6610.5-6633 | 0.171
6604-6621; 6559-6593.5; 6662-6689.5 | -0.062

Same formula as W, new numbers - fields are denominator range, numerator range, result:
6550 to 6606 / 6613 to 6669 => 1.09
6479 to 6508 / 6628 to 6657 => 1.06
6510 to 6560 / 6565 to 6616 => 0.93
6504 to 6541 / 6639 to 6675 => 1.01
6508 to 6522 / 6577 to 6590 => 0.93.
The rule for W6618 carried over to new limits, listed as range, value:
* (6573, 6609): 12.1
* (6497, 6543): 12.9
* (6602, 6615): 12.4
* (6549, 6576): 11.2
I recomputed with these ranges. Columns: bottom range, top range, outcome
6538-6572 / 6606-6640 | 1.04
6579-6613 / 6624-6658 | 1.04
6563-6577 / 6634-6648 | 1.13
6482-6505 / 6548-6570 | 0.90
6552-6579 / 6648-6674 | 1.15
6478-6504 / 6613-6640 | 0.97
